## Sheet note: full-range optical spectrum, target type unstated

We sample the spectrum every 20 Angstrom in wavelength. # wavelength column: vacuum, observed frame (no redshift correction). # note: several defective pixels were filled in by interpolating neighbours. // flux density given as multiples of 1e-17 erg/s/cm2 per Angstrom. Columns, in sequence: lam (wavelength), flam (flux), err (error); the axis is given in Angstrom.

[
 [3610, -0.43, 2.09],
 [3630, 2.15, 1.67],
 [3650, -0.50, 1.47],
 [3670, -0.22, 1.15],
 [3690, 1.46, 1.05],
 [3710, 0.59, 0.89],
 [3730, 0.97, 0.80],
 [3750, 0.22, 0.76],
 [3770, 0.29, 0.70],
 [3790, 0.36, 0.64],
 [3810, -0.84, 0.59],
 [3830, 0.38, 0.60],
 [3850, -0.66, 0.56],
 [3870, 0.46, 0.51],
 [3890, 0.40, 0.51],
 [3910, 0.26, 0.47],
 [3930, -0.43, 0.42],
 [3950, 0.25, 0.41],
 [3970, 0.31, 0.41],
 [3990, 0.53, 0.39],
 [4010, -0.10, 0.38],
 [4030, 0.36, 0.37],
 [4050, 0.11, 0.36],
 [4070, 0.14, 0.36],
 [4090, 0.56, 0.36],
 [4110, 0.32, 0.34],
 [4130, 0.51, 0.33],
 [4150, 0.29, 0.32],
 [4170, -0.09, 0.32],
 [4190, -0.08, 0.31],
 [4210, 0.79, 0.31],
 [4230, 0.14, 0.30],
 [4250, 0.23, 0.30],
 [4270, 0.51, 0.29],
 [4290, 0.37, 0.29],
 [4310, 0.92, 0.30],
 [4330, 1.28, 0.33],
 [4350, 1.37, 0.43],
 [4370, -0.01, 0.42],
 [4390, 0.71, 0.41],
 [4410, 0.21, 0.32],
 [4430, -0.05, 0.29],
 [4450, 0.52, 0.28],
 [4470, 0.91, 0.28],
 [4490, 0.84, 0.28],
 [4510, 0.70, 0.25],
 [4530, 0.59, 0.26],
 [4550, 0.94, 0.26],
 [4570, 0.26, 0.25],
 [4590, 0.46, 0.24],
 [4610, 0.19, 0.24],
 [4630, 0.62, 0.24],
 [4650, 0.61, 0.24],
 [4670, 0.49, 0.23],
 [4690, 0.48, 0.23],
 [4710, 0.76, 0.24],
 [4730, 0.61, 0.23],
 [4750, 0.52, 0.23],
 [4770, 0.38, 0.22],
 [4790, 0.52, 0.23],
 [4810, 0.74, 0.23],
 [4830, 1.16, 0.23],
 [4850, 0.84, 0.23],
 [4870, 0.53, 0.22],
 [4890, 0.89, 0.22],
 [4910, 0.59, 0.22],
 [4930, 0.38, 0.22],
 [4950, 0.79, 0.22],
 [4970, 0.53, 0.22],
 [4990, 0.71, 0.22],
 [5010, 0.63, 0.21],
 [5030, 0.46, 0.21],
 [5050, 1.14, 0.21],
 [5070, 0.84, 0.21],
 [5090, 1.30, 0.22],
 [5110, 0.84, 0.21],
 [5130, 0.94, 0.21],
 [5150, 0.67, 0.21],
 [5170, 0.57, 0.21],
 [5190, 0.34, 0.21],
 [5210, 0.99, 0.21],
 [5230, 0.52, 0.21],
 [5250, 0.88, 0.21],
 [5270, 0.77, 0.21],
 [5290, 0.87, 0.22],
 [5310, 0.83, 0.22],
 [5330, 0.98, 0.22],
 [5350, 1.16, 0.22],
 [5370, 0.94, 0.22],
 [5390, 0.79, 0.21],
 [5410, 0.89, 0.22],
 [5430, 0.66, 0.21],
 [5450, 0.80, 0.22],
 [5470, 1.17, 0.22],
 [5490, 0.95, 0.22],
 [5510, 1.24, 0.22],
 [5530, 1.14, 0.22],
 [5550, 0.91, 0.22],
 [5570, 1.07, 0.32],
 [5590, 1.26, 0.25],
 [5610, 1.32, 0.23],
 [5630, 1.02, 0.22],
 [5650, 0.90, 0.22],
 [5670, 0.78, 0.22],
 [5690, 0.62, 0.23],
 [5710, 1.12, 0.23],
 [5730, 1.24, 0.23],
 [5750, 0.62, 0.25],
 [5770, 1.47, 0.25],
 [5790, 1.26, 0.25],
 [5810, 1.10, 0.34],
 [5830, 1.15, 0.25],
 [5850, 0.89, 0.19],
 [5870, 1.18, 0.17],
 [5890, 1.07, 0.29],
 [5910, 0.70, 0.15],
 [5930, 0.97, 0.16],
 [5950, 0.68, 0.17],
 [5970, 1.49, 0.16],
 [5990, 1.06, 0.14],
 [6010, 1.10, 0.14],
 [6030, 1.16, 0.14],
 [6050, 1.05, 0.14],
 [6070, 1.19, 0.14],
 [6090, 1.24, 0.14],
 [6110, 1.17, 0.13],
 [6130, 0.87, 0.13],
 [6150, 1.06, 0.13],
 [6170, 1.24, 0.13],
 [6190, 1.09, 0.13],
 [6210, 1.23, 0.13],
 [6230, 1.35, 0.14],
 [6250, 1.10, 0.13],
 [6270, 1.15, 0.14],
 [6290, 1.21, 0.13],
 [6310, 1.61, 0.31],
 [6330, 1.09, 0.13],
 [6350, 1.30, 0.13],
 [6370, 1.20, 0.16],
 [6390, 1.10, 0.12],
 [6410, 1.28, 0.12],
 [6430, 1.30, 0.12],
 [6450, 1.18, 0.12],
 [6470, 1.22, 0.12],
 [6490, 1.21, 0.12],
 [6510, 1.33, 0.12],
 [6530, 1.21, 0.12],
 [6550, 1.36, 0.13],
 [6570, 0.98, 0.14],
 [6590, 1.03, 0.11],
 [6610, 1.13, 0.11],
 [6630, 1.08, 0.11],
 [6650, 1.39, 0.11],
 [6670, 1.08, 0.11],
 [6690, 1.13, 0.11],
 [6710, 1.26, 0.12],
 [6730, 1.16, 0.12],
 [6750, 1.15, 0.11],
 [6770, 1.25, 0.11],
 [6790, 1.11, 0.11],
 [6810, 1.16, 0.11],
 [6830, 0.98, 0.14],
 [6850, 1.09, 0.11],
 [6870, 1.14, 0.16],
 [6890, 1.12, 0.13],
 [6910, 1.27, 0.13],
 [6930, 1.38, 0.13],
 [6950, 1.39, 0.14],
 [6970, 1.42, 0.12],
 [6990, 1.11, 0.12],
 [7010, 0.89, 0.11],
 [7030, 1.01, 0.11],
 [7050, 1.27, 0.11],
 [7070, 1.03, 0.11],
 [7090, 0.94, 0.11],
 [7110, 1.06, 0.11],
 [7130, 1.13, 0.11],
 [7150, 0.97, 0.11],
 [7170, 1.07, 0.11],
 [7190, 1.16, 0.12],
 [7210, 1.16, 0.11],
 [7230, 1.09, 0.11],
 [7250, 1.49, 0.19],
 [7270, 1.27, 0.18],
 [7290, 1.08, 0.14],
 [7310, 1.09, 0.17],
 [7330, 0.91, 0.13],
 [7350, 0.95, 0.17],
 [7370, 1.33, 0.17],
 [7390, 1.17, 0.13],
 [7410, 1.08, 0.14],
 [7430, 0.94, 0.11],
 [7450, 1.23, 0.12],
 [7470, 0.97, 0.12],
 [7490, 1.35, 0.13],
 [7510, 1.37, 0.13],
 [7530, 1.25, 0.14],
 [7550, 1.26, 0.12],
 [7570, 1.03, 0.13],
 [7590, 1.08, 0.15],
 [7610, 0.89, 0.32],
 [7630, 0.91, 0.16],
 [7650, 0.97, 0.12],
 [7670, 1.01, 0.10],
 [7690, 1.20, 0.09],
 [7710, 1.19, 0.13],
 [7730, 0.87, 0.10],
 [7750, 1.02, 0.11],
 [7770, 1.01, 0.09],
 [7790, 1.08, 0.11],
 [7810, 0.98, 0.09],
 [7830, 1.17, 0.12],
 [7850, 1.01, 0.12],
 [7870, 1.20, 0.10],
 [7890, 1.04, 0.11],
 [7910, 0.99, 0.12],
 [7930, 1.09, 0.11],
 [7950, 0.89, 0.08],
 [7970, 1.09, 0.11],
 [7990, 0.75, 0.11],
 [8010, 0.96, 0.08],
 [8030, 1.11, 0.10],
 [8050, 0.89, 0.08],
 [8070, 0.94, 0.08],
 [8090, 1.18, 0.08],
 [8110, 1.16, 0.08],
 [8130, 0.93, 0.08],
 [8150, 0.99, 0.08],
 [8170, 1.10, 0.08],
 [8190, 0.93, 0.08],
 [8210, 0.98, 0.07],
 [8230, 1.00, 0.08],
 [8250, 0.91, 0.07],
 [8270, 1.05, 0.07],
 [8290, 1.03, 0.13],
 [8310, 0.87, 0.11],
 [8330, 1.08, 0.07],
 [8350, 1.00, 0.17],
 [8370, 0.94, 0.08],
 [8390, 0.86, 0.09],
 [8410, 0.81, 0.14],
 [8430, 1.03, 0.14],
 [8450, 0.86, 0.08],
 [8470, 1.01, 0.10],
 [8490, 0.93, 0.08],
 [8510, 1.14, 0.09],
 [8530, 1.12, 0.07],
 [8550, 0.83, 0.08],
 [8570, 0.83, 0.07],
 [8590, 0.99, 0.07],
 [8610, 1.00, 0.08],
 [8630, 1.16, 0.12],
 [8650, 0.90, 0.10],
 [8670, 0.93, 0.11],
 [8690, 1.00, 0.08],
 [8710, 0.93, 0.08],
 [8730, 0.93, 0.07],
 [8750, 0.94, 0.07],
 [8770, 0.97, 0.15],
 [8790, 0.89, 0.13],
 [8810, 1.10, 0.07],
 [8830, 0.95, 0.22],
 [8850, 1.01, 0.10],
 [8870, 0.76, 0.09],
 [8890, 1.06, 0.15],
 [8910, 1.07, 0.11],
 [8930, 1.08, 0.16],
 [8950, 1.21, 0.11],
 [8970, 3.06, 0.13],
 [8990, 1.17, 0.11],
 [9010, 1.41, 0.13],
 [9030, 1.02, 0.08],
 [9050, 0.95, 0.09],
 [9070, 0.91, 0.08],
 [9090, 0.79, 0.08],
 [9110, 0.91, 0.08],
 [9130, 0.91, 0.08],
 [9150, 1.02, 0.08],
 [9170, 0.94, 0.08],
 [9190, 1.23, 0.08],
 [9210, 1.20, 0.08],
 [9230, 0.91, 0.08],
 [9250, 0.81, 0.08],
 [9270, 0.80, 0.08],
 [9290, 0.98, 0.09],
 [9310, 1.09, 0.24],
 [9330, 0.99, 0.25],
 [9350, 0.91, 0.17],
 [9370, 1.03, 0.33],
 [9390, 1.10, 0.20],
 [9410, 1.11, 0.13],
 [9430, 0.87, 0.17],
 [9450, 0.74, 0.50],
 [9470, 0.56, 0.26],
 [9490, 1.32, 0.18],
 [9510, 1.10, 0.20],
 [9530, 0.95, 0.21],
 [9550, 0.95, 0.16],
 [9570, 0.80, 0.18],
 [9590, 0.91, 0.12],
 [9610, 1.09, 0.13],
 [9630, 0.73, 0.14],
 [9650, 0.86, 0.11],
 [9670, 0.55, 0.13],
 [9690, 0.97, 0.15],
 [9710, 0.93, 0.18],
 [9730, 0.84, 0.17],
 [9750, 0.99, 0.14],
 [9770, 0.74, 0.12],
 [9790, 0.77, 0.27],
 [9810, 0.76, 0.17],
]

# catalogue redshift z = 0.367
